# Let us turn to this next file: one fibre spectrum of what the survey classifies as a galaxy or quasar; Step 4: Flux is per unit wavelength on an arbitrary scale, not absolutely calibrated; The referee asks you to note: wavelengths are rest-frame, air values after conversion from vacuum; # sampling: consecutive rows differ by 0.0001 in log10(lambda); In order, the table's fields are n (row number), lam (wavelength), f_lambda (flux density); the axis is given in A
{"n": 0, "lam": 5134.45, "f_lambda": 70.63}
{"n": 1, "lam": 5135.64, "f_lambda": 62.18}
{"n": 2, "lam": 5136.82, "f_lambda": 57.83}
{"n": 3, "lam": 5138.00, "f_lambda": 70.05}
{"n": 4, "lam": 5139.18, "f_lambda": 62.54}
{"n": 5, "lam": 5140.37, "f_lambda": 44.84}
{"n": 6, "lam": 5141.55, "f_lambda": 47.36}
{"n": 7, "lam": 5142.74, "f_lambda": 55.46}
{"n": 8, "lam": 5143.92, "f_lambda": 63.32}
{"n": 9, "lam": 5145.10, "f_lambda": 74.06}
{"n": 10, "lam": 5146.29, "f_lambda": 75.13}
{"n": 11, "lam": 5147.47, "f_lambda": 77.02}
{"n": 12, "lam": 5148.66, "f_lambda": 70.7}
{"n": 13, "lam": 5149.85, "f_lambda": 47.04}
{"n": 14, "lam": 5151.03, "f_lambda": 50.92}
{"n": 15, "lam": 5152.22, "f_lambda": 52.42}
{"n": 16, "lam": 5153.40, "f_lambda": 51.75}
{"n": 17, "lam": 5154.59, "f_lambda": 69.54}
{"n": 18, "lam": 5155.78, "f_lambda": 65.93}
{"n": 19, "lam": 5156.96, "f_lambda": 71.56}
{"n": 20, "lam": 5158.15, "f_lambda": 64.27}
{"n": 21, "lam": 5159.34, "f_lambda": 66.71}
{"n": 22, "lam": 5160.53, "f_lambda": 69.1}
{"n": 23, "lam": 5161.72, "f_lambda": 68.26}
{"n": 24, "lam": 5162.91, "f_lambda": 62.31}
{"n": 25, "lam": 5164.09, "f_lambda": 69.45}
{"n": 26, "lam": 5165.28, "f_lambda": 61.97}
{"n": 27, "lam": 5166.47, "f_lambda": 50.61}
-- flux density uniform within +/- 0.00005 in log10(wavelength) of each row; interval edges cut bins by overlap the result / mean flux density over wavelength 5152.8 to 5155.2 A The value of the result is 60.6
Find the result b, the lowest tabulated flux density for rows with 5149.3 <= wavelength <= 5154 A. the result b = 47.04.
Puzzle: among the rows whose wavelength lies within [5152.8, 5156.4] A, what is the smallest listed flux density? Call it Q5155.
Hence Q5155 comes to 51.75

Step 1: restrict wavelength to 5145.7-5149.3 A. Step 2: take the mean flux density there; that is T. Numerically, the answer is 73.9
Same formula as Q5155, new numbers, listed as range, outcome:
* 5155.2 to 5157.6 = 65.93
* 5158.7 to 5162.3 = 66.71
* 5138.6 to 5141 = 44.84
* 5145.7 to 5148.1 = 75.13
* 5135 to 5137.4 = 57.83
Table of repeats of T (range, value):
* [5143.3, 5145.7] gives 68.6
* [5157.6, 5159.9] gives 65.4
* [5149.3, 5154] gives 50.6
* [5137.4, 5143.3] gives 56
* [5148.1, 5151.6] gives 56.1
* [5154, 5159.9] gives 67.6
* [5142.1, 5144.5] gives 59.1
